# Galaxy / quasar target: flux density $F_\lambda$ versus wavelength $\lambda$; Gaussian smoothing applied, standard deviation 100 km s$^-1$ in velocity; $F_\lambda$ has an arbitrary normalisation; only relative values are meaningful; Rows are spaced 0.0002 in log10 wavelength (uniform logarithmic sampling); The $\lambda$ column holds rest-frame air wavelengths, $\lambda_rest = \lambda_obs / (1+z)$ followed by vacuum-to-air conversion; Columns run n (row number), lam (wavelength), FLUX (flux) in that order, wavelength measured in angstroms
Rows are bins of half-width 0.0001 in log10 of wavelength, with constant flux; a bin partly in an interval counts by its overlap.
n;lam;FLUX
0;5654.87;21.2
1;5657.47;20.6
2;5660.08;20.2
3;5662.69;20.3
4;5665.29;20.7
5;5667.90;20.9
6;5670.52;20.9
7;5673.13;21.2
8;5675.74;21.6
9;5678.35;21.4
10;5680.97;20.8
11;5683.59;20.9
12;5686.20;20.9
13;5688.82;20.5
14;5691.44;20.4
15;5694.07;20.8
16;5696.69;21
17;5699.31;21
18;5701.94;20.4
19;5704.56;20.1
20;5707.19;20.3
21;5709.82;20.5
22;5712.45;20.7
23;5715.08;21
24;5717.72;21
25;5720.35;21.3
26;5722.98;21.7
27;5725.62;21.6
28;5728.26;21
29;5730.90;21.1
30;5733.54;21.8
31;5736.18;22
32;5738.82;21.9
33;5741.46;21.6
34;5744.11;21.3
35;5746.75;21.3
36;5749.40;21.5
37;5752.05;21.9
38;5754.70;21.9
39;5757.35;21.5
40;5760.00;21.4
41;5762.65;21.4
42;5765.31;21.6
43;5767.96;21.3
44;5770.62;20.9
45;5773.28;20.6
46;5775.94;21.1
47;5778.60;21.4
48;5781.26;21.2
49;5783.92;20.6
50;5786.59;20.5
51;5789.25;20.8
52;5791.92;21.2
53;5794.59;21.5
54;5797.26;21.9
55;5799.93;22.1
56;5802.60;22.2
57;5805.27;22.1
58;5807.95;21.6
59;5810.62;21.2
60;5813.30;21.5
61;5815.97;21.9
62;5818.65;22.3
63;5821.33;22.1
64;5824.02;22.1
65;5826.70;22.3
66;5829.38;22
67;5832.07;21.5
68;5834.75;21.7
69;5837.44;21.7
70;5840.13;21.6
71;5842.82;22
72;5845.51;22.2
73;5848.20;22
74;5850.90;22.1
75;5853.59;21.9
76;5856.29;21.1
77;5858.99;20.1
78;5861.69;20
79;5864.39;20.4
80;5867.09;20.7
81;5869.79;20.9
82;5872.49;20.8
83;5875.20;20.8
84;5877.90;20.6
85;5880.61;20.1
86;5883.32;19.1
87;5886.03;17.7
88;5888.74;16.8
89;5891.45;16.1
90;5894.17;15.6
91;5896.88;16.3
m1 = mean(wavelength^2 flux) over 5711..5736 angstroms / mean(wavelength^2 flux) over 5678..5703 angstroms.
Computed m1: 1.04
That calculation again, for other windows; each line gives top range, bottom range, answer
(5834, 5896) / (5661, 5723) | 1.03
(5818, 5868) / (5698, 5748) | 1.06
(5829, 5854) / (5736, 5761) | 1.04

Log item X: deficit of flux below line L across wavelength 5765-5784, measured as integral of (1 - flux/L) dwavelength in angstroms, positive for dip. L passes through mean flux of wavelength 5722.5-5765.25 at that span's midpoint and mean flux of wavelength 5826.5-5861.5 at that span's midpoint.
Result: 0.4 angstroms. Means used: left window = 21.6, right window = 21.6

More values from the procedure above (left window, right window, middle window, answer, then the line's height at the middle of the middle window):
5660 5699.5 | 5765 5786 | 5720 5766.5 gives -1.3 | 21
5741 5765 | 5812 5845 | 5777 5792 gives 0.5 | 21.7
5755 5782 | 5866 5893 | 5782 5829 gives -2.4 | 20.6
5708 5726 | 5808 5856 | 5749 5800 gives 0.4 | 21.5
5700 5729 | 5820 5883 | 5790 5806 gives -0.5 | 21.1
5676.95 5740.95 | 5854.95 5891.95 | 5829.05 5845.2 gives -1.4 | 20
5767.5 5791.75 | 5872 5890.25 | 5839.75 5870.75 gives -2.4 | 19.7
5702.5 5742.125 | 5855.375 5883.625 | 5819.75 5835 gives -1.0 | 20.7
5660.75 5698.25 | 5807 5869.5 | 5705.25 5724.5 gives 0.1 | 21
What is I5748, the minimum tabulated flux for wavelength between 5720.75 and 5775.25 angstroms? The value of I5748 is 20.6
